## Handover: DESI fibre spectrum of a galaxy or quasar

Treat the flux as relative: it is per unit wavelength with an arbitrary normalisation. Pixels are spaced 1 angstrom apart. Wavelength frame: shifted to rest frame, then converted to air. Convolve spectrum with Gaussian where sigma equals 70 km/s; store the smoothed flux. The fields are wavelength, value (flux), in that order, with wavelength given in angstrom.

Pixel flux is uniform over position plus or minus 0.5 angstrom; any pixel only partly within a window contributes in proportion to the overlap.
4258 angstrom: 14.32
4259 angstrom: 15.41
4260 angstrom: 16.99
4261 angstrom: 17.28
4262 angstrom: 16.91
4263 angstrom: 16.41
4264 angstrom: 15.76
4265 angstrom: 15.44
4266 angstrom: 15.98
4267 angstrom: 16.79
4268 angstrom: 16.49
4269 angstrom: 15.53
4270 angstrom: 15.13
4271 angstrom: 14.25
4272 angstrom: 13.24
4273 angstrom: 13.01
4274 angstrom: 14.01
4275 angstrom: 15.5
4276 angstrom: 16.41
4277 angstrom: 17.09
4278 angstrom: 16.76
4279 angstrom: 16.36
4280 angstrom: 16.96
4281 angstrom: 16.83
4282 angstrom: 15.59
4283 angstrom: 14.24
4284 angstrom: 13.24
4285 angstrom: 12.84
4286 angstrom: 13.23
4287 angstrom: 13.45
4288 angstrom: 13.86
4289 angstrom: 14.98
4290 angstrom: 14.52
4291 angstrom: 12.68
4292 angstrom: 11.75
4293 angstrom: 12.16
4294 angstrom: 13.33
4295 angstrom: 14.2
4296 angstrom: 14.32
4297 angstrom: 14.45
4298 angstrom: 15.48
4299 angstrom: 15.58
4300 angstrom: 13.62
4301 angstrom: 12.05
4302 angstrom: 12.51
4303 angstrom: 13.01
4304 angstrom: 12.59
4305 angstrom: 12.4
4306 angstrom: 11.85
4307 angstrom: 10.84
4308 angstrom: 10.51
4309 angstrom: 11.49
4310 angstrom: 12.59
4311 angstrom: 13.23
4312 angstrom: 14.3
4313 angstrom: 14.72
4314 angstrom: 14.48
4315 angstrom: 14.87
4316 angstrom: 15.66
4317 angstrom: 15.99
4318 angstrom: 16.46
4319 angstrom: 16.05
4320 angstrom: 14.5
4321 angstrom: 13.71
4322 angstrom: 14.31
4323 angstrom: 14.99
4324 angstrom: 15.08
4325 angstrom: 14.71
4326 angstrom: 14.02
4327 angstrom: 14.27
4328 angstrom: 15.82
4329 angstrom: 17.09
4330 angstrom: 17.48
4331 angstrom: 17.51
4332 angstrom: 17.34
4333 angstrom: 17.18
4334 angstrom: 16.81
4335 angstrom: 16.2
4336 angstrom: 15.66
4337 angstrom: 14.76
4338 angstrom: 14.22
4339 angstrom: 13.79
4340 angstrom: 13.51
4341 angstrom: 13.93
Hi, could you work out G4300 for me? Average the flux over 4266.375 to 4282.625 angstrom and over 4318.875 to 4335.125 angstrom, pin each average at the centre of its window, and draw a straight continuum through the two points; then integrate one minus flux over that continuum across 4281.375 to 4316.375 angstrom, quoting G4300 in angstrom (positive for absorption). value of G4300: 4.9 angstrom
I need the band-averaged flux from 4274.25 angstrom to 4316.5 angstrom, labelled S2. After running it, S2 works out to 14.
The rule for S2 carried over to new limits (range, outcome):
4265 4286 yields 15.3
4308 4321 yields 14.3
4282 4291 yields 13.8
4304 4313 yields 12.3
